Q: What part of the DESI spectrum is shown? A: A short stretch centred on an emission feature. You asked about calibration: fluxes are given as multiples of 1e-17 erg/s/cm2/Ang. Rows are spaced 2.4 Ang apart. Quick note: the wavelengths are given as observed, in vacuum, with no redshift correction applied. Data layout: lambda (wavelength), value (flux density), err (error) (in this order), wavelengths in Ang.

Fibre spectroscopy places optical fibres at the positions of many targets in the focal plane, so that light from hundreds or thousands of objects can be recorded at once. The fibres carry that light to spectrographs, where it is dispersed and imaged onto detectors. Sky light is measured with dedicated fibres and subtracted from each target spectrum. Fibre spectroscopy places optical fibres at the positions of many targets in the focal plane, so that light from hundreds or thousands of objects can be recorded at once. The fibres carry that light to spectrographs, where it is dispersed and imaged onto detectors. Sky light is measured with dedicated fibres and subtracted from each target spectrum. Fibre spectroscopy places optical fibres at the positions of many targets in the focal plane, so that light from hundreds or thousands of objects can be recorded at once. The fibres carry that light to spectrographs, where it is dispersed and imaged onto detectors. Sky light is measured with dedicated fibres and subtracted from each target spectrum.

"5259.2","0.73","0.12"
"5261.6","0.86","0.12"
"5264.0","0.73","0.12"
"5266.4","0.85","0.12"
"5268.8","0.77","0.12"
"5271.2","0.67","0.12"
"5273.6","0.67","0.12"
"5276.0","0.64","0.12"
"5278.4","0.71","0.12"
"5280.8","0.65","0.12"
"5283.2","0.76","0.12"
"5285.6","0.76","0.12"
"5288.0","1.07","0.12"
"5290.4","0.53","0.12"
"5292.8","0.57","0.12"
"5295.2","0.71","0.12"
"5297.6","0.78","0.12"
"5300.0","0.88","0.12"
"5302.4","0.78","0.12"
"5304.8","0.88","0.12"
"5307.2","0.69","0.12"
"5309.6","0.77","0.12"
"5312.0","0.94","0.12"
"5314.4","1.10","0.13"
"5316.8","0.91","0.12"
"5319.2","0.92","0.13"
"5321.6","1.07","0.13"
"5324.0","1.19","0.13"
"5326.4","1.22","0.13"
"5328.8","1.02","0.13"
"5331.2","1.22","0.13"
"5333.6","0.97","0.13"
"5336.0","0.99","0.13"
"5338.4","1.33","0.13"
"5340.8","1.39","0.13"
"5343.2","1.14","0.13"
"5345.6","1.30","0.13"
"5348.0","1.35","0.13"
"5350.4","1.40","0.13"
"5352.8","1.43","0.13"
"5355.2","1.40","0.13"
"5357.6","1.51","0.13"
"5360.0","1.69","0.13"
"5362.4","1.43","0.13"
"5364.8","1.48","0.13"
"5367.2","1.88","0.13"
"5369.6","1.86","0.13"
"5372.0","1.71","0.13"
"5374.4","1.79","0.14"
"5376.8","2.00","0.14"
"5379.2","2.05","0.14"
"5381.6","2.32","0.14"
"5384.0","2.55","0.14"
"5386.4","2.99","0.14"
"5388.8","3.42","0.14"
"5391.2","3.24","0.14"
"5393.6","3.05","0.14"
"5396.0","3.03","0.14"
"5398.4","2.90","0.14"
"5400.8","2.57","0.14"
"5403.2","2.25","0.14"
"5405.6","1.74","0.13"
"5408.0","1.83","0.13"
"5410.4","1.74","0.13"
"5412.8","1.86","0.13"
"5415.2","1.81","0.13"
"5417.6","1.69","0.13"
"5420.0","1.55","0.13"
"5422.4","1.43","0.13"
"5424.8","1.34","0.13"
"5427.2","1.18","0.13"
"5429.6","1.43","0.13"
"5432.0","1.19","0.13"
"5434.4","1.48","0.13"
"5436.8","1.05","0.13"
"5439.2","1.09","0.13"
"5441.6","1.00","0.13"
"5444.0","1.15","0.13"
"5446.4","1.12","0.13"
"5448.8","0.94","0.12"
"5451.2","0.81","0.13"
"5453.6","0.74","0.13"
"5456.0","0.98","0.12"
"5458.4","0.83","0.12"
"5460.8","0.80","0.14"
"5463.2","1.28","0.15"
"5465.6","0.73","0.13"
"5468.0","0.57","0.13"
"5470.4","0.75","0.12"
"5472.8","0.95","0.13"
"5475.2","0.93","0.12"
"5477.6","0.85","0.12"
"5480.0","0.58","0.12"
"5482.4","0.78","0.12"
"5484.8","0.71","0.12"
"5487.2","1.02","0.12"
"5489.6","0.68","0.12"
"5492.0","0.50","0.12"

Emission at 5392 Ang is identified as C IV 1549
